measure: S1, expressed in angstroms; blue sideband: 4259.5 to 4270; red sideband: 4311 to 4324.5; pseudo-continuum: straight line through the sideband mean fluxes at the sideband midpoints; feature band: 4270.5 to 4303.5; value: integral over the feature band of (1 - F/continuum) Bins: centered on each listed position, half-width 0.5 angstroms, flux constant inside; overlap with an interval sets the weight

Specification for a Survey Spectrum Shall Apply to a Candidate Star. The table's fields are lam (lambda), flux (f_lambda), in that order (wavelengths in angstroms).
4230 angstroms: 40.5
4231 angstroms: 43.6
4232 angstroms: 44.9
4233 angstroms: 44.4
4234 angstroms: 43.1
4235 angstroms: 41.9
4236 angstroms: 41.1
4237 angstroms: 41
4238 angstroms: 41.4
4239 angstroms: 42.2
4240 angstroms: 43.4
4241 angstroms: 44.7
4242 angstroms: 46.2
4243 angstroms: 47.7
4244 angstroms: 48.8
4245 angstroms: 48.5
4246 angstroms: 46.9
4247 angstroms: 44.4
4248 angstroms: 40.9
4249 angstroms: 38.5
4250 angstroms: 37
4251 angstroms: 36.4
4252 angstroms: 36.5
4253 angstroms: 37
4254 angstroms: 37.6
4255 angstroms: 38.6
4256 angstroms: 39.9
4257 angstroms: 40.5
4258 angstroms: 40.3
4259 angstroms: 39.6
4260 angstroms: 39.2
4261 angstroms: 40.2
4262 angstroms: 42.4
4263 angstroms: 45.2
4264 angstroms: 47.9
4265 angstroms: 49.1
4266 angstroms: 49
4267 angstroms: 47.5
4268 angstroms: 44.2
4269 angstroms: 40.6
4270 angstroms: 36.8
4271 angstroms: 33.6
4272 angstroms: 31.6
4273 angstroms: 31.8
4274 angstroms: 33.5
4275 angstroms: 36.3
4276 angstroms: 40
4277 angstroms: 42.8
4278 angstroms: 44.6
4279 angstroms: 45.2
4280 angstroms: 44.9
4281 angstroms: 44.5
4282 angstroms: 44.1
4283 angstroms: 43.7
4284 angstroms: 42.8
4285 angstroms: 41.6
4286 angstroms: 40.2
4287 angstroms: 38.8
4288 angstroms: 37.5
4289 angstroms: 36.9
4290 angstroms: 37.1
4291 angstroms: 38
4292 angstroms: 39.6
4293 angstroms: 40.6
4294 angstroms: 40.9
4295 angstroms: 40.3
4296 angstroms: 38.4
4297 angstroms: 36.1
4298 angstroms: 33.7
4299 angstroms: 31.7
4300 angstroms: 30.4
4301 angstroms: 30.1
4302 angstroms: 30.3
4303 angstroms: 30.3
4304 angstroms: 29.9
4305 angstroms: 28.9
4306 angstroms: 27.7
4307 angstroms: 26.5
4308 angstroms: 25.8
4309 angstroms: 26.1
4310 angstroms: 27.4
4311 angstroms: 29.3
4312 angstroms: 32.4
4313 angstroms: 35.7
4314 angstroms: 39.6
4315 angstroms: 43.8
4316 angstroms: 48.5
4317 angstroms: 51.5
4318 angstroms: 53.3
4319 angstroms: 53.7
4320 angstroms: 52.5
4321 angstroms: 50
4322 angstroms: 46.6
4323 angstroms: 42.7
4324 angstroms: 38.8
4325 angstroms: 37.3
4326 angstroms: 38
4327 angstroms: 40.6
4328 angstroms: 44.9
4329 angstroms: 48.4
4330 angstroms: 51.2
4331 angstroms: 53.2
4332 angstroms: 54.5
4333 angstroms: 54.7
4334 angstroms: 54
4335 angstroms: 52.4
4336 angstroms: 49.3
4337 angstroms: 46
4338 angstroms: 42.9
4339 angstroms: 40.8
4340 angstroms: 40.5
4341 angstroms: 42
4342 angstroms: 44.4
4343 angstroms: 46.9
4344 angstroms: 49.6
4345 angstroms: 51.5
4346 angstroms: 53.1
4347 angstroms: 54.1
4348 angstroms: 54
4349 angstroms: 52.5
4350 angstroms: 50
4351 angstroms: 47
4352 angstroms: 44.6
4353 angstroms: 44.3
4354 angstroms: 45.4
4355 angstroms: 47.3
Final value 4.8 angstroms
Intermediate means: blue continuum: 44.2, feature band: 37.9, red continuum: 44.7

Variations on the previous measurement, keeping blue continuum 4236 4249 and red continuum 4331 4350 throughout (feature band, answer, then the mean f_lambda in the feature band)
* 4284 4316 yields 8.4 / 34.7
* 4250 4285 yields 3.7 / 40.8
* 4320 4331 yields 0.9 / 44.7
